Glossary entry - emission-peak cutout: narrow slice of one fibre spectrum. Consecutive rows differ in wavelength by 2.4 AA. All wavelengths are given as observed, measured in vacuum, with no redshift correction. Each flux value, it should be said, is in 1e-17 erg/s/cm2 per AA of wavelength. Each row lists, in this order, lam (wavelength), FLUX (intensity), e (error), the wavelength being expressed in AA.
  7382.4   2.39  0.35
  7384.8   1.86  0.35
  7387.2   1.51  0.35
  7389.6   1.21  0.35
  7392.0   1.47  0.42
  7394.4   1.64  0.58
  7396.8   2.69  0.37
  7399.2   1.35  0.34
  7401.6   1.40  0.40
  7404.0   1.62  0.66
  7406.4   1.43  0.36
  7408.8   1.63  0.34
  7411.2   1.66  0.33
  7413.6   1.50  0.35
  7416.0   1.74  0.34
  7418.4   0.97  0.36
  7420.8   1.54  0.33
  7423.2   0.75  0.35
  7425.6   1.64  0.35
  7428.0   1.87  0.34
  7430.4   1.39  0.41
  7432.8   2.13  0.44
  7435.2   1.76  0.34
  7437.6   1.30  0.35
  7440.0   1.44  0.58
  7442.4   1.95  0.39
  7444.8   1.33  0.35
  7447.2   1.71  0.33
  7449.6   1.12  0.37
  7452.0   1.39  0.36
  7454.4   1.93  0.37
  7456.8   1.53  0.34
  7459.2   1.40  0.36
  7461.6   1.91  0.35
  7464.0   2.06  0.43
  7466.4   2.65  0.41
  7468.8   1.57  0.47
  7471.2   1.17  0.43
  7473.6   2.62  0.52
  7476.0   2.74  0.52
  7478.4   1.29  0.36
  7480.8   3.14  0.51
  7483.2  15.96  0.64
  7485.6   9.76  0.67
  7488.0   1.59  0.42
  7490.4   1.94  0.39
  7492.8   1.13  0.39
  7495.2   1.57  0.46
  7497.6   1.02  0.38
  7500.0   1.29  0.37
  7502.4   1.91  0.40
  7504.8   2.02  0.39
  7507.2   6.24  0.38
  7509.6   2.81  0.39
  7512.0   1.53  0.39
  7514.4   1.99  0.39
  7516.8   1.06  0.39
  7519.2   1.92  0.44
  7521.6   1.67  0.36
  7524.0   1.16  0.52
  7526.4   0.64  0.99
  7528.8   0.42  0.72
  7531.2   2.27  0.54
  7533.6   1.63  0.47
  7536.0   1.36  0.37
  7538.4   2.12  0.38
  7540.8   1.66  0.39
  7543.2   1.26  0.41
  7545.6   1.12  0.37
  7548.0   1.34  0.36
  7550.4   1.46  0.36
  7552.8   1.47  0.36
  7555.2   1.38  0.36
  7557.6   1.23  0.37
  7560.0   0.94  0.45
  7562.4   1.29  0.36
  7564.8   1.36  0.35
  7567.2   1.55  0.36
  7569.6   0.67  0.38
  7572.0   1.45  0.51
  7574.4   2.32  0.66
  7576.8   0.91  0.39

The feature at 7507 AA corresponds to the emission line [N II] 6583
